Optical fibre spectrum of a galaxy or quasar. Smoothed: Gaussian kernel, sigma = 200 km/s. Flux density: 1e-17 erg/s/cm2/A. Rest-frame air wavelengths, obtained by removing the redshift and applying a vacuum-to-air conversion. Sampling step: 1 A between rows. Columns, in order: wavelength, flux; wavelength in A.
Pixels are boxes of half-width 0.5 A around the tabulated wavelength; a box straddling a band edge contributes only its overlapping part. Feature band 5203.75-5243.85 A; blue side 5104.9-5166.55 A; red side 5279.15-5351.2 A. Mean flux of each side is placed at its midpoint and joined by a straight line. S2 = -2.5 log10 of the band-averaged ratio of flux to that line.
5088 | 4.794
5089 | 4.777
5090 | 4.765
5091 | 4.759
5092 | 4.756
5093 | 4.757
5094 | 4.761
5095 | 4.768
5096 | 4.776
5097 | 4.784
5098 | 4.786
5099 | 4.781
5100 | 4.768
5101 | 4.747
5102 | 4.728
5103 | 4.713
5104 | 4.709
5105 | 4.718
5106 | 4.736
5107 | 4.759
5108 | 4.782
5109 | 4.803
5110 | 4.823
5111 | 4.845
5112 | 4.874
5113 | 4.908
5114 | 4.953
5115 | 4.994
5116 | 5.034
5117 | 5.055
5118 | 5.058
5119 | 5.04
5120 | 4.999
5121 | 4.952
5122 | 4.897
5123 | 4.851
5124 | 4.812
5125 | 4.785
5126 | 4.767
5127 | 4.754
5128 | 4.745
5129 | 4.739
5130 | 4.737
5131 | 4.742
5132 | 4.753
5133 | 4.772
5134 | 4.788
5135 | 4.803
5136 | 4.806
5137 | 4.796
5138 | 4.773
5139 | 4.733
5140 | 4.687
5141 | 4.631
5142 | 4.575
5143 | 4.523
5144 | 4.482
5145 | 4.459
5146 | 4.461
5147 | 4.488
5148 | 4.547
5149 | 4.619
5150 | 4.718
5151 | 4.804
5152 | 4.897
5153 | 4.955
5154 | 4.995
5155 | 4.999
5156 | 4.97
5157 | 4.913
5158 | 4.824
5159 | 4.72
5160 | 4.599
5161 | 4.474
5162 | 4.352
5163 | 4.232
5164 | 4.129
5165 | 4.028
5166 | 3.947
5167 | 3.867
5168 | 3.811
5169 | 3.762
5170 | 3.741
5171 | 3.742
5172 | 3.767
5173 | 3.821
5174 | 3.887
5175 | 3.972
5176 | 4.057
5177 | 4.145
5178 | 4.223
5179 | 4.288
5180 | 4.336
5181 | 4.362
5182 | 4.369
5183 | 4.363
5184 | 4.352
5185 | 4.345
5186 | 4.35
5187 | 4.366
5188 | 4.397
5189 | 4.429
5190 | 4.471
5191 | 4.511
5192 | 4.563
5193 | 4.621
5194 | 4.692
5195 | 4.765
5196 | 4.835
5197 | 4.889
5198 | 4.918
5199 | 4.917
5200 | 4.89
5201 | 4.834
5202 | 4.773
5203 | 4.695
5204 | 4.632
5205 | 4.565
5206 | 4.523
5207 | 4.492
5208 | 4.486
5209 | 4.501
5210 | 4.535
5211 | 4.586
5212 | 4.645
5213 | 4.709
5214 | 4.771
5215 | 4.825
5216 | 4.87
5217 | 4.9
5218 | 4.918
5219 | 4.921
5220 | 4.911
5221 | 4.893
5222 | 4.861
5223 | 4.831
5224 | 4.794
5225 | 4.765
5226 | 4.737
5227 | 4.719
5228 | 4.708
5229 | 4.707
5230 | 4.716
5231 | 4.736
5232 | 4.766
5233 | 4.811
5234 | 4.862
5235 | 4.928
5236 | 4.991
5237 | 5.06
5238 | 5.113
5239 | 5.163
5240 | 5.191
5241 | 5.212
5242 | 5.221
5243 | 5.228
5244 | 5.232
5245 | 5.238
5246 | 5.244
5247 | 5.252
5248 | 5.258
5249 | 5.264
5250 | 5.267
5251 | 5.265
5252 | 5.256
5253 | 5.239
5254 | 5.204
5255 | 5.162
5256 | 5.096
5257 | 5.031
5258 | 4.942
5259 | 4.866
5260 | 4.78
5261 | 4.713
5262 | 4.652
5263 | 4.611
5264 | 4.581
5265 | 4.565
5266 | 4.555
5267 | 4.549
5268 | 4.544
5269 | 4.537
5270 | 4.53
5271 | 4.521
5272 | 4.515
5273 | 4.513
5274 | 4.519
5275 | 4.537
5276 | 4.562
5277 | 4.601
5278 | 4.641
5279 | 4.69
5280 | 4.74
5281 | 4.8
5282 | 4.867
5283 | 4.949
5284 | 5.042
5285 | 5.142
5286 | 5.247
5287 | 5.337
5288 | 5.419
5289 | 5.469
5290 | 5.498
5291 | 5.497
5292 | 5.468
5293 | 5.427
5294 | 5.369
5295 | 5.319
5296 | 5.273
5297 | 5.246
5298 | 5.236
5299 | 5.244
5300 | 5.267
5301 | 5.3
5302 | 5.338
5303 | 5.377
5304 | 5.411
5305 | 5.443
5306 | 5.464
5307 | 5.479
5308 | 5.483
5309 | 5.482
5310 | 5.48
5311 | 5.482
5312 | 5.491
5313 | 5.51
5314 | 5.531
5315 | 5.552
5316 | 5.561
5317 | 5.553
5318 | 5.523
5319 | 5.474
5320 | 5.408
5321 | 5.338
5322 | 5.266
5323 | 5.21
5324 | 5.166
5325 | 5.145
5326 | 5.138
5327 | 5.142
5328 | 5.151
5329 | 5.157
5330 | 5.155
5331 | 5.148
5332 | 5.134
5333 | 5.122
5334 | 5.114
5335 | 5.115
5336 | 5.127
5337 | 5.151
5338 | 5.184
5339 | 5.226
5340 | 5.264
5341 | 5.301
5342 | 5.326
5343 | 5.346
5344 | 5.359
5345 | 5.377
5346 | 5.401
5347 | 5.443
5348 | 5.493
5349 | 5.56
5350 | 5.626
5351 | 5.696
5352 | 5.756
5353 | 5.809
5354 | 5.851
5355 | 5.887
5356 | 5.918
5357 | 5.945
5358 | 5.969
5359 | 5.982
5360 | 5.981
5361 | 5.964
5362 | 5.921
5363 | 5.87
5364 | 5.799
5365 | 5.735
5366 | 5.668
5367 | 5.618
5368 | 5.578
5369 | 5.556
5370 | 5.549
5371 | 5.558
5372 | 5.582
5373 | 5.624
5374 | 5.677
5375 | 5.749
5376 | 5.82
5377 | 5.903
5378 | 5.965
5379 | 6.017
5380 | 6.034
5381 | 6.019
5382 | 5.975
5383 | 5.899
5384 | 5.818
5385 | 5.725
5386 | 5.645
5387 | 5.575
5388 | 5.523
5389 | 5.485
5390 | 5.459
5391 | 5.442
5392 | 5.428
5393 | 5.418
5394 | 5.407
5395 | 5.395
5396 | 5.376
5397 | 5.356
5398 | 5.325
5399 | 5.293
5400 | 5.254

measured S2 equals 0.04 mag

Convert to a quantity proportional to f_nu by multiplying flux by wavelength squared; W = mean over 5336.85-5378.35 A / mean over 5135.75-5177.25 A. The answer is 1.38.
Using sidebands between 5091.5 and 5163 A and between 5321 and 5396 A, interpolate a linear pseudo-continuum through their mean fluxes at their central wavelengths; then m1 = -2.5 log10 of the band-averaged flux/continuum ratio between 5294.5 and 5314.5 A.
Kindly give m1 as -0.01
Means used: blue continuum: 4.77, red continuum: 5.55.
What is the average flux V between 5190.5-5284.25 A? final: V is 4.83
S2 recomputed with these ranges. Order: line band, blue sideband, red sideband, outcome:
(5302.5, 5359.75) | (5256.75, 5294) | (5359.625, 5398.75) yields -0.03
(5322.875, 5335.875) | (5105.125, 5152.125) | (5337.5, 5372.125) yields 0.08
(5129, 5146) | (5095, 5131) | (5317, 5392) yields 0.05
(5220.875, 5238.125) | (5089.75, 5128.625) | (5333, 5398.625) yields 0.08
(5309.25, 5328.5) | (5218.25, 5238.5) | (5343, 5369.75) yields 0.02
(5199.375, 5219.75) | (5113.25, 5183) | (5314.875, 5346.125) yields 0.02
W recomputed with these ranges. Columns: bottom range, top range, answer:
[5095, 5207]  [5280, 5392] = 1.28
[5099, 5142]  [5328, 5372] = 1.25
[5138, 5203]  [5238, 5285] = 1.14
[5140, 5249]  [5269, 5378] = 1.22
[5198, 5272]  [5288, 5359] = 1.15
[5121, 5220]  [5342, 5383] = 1.35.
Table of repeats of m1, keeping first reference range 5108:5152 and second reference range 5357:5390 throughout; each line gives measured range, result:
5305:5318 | 0.00 mag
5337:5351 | 0.05 mag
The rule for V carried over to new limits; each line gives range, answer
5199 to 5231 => 4.74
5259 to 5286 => 4.68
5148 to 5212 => 4.46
